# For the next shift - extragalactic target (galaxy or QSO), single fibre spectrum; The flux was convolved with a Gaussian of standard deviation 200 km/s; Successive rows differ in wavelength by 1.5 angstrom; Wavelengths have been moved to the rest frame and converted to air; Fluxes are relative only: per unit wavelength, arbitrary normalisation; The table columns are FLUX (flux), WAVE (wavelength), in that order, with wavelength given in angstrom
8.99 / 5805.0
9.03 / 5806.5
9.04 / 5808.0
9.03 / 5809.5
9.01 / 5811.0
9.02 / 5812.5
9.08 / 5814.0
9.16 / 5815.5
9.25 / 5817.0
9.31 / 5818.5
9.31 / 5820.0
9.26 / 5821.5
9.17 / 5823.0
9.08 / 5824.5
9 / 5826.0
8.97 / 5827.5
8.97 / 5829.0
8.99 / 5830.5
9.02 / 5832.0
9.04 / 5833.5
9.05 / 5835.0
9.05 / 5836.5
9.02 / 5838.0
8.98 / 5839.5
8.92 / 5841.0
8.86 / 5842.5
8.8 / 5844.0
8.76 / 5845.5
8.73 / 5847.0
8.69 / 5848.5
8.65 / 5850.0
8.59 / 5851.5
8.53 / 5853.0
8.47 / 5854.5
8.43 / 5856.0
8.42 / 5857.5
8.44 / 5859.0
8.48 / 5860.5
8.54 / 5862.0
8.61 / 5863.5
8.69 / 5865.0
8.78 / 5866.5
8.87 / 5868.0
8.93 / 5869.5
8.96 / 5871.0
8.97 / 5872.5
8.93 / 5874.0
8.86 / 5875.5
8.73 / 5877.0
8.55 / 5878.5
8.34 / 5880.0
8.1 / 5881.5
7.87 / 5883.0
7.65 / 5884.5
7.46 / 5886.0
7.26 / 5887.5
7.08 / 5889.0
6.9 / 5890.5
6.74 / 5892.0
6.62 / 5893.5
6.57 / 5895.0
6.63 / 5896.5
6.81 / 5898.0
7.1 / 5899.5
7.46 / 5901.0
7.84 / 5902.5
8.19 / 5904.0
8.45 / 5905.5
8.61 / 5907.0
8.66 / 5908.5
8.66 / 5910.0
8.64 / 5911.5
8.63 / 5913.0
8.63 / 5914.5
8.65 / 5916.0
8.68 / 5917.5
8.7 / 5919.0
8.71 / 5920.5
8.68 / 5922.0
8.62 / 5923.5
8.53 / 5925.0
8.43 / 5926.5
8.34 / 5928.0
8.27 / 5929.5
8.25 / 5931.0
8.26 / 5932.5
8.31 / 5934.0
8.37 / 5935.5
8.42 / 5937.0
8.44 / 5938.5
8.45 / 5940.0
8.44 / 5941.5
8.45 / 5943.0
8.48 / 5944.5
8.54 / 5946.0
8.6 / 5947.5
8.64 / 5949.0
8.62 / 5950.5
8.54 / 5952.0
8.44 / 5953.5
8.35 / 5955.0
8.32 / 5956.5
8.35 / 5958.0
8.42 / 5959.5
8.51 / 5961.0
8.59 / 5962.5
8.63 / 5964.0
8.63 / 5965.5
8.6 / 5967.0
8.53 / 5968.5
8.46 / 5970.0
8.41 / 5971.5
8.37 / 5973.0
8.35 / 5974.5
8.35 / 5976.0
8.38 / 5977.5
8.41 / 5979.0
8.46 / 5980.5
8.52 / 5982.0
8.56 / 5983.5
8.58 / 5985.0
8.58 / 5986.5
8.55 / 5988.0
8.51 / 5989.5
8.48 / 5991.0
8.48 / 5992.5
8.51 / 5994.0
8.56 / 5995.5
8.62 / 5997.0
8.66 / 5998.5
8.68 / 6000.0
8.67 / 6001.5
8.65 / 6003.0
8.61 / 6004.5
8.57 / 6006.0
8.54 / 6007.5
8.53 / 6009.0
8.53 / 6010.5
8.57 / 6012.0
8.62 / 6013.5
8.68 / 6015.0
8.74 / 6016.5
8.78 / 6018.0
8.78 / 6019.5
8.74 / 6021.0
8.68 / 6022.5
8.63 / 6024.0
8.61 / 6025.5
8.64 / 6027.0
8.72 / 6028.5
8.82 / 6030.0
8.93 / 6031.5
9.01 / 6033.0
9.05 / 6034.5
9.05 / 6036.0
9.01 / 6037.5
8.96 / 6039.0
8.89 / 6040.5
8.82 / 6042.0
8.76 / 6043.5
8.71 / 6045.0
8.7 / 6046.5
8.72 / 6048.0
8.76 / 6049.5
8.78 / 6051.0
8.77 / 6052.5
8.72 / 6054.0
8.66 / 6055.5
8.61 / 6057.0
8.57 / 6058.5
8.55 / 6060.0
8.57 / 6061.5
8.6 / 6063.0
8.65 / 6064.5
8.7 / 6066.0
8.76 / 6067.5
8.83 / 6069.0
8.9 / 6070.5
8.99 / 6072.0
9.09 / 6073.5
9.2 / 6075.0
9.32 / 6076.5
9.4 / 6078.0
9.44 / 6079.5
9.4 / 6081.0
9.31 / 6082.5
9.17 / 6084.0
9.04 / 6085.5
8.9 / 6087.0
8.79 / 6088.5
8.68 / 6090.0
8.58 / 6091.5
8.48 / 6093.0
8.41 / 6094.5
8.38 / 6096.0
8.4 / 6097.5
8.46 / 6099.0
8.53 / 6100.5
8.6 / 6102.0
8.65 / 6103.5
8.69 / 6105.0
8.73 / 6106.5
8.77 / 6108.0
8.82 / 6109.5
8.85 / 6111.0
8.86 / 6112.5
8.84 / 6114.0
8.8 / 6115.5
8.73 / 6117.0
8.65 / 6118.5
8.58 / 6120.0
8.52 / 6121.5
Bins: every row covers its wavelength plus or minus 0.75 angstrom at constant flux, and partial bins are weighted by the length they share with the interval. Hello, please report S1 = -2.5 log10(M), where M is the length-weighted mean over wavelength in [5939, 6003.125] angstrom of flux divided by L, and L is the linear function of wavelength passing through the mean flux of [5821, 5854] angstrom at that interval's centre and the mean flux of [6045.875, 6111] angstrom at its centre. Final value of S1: 0.04 mag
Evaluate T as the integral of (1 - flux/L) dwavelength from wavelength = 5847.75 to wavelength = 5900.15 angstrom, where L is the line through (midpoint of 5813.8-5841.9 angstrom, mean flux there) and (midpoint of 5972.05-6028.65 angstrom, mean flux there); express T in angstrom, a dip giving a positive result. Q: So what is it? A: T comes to 5.0 angstrom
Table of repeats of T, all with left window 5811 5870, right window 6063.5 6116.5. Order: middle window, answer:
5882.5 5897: 2.93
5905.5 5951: 1.74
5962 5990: 1.13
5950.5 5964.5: 0.62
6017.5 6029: 0.20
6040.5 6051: 0.10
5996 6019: 0.57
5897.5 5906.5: 1.19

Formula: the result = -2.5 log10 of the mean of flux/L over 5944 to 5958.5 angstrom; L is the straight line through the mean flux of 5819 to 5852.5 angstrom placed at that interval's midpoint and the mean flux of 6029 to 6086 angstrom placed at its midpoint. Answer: 0.05 mag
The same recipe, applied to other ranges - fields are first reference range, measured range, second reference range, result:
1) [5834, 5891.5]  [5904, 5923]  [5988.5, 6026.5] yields -0.01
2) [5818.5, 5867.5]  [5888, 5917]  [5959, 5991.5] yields 0.12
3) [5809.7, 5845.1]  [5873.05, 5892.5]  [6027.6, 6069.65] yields 0.14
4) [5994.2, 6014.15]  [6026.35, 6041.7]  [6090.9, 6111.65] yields -0.04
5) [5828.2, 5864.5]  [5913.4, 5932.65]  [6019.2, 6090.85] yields 0.03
